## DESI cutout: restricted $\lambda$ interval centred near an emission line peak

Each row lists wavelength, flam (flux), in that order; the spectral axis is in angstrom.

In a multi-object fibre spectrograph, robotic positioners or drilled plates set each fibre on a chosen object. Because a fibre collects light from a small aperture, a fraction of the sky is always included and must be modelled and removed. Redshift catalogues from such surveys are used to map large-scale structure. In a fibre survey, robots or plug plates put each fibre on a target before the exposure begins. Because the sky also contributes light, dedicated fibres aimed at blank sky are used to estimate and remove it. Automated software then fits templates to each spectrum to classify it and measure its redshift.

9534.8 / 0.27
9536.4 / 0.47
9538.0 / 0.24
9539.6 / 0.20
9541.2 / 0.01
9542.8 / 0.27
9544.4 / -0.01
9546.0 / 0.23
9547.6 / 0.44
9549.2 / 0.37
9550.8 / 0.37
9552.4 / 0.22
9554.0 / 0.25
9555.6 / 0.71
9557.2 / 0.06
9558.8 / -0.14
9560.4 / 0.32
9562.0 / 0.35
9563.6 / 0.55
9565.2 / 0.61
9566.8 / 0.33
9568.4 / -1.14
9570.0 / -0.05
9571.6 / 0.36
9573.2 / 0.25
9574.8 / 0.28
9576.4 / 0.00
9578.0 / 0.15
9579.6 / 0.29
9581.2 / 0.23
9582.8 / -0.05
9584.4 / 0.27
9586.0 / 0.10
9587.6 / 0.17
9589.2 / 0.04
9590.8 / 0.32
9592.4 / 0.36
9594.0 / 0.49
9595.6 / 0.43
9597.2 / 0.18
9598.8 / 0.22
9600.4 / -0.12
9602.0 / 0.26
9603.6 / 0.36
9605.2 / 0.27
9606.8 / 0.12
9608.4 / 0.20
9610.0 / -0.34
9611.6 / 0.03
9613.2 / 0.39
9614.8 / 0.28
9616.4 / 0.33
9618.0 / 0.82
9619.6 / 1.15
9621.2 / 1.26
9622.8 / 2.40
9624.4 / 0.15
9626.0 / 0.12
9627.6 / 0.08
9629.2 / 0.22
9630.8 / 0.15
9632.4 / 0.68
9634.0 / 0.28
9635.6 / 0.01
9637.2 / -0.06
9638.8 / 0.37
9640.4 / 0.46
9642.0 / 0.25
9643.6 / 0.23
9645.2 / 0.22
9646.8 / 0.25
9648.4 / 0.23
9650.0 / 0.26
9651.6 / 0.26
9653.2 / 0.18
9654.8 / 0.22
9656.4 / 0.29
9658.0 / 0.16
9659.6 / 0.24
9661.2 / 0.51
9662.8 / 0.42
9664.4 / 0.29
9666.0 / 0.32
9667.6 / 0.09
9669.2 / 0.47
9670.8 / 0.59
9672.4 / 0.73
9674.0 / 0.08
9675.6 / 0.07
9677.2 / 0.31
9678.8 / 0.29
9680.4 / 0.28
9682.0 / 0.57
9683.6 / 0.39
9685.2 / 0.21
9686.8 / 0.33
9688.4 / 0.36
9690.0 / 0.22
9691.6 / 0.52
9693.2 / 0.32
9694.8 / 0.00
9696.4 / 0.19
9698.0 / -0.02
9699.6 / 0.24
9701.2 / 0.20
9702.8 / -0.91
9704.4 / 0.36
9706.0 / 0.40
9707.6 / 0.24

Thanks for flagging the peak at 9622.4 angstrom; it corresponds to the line H-gamma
